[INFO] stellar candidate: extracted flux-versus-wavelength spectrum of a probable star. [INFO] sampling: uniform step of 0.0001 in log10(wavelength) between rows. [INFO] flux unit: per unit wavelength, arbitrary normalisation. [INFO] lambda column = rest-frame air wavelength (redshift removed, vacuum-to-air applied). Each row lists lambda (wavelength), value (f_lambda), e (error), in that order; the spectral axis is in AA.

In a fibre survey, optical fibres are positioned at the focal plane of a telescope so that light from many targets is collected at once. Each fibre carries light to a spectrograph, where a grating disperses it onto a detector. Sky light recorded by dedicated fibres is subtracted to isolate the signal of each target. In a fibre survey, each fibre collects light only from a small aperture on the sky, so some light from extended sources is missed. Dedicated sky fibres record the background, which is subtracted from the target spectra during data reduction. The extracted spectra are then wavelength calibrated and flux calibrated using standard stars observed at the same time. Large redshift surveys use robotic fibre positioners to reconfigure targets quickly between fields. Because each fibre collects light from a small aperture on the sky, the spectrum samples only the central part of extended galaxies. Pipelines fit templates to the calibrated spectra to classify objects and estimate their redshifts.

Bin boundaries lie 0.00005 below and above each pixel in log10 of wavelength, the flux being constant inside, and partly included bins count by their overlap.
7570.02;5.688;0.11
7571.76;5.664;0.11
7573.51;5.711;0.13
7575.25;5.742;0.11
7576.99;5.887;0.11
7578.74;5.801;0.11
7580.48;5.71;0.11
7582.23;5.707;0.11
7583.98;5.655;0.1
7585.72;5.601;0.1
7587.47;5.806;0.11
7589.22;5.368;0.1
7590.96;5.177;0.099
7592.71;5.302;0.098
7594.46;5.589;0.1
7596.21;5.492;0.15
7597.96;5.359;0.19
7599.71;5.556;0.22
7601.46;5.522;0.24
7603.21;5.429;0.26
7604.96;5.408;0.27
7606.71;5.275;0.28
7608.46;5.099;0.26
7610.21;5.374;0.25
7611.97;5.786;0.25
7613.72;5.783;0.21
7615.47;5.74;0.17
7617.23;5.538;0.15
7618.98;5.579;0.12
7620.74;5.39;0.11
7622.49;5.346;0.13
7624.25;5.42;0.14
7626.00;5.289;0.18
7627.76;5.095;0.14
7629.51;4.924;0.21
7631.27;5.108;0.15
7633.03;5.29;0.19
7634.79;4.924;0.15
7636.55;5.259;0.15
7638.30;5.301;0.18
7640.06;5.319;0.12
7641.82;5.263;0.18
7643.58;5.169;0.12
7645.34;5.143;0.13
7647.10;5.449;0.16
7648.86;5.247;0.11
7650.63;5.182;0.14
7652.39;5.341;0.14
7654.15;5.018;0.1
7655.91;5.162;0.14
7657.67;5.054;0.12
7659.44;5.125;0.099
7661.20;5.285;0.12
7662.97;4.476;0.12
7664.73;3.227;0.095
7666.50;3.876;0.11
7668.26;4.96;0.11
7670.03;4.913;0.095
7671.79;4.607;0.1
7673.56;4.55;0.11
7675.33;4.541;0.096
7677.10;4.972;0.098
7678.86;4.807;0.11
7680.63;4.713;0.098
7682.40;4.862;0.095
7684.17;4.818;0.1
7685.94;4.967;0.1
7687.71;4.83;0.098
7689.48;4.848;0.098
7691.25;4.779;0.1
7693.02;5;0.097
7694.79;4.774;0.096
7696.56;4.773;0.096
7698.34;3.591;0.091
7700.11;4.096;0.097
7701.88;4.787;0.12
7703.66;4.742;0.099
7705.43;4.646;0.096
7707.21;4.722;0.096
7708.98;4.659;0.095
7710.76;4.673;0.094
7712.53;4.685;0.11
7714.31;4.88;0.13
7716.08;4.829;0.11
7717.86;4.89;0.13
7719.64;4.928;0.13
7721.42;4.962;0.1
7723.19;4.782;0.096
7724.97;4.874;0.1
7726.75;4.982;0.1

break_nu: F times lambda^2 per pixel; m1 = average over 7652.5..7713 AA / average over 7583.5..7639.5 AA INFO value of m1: 0.89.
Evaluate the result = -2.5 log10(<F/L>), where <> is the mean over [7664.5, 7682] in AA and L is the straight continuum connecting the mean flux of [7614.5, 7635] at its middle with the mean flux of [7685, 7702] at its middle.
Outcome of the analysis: 0.06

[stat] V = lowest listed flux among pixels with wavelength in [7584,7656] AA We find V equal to 4.924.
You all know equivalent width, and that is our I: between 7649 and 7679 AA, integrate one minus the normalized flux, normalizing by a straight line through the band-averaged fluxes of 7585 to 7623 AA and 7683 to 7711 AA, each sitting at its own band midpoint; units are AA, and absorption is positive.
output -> 1.08 AA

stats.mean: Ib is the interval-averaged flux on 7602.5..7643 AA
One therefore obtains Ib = 5.34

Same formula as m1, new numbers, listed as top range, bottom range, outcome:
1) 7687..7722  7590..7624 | 0.88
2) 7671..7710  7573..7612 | 0.87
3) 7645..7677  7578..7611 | 0.90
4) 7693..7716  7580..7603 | 0.86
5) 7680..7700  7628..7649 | 0.92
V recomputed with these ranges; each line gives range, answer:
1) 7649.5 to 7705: 3.227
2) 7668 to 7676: 4.541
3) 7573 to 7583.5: 5.707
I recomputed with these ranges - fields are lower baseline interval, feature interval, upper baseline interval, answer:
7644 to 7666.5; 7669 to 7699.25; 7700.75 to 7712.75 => 0.5 AA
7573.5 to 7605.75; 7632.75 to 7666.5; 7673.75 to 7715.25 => 0.3 AA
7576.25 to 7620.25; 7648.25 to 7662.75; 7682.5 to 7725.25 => -0.1 AA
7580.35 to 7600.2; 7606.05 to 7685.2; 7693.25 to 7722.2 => 0.7 AA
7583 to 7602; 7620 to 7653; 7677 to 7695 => -0.3 AA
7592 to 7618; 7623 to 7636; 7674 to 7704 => 0.2 AA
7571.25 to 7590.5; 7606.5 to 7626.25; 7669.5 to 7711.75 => -0.4 AA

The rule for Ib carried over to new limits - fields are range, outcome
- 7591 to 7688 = 5.13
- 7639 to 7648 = 5.27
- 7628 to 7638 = 5.11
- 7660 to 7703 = 4.63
